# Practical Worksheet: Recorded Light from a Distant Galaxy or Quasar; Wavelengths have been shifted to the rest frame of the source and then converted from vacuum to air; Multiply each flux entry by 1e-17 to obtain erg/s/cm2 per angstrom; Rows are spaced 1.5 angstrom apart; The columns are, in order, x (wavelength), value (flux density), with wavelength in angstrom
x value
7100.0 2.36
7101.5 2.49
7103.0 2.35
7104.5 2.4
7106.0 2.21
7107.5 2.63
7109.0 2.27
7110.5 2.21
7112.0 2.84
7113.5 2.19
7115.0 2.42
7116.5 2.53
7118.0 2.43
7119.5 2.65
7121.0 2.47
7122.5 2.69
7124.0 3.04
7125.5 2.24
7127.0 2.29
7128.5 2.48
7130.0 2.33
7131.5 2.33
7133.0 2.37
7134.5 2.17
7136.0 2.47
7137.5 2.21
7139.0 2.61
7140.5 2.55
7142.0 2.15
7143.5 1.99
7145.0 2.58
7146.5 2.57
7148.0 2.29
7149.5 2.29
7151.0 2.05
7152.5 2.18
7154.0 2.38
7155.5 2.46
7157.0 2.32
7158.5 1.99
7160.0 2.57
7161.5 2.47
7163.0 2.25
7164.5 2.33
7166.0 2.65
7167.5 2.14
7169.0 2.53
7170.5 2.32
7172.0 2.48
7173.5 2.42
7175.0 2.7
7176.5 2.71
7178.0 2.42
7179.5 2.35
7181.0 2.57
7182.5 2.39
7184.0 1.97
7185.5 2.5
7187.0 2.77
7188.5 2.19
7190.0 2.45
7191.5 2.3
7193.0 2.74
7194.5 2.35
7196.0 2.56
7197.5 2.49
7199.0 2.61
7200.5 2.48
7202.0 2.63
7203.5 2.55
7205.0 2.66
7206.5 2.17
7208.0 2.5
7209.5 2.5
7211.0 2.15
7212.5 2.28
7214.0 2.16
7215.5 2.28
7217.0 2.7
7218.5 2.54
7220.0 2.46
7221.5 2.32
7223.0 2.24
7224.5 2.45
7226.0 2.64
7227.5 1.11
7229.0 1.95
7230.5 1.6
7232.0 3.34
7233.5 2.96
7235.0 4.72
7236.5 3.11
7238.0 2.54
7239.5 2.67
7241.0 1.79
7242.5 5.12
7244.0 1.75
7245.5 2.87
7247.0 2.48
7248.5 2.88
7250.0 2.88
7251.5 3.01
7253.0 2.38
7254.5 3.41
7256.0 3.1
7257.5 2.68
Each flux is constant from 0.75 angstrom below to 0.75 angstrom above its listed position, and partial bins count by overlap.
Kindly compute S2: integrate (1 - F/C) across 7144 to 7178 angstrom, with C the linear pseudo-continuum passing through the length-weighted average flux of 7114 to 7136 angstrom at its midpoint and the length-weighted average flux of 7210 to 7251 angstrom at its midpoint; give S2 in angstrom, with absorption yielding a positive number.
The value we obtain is 1.5 angstrom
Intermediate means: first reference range 2.46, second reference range 2.59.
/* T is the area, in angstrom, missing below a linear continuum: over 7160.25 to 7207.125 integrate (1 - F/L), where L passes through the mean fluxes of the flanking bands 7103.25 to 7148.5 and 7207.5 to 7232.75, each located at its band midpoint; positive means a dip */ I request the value -2.2 angstrom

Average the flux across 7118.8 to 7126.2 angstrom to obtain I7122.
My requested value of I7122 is 2.62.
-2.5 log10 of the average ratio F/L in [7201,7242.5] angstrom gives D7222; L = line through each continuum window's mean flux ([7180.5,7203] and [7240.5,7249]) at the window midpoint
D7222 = 0.064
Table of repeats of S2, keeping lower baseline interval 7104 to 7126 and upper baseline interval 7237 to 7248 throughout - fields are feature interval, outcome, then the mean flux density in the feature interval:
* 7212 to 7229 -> 2.7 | 2.27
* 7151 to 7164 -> 1.3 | 2.31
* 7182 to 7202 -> 1.5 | 2.45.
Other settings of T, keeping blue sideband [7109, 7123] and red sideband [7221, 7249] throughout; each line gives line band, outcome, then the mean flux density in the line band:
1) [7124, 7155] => 2.1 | 2.34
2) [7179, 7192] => 1.0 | 2.39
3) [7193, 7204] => 0.3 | 2.54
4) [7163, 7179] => 0.7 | 2.46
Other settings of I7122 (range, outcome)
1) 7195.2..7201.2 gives 2.53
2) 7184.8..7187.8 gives 2.63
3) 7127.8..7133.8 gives 2.37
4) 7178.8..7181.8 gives 2.46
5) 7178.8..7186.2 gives 2.36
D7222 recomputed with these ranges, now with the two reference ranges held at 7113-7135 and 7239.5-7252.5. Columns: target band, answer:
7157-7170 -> 0.09 mag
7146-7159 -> 0.12 mag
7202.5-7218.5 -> 0.13 mag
